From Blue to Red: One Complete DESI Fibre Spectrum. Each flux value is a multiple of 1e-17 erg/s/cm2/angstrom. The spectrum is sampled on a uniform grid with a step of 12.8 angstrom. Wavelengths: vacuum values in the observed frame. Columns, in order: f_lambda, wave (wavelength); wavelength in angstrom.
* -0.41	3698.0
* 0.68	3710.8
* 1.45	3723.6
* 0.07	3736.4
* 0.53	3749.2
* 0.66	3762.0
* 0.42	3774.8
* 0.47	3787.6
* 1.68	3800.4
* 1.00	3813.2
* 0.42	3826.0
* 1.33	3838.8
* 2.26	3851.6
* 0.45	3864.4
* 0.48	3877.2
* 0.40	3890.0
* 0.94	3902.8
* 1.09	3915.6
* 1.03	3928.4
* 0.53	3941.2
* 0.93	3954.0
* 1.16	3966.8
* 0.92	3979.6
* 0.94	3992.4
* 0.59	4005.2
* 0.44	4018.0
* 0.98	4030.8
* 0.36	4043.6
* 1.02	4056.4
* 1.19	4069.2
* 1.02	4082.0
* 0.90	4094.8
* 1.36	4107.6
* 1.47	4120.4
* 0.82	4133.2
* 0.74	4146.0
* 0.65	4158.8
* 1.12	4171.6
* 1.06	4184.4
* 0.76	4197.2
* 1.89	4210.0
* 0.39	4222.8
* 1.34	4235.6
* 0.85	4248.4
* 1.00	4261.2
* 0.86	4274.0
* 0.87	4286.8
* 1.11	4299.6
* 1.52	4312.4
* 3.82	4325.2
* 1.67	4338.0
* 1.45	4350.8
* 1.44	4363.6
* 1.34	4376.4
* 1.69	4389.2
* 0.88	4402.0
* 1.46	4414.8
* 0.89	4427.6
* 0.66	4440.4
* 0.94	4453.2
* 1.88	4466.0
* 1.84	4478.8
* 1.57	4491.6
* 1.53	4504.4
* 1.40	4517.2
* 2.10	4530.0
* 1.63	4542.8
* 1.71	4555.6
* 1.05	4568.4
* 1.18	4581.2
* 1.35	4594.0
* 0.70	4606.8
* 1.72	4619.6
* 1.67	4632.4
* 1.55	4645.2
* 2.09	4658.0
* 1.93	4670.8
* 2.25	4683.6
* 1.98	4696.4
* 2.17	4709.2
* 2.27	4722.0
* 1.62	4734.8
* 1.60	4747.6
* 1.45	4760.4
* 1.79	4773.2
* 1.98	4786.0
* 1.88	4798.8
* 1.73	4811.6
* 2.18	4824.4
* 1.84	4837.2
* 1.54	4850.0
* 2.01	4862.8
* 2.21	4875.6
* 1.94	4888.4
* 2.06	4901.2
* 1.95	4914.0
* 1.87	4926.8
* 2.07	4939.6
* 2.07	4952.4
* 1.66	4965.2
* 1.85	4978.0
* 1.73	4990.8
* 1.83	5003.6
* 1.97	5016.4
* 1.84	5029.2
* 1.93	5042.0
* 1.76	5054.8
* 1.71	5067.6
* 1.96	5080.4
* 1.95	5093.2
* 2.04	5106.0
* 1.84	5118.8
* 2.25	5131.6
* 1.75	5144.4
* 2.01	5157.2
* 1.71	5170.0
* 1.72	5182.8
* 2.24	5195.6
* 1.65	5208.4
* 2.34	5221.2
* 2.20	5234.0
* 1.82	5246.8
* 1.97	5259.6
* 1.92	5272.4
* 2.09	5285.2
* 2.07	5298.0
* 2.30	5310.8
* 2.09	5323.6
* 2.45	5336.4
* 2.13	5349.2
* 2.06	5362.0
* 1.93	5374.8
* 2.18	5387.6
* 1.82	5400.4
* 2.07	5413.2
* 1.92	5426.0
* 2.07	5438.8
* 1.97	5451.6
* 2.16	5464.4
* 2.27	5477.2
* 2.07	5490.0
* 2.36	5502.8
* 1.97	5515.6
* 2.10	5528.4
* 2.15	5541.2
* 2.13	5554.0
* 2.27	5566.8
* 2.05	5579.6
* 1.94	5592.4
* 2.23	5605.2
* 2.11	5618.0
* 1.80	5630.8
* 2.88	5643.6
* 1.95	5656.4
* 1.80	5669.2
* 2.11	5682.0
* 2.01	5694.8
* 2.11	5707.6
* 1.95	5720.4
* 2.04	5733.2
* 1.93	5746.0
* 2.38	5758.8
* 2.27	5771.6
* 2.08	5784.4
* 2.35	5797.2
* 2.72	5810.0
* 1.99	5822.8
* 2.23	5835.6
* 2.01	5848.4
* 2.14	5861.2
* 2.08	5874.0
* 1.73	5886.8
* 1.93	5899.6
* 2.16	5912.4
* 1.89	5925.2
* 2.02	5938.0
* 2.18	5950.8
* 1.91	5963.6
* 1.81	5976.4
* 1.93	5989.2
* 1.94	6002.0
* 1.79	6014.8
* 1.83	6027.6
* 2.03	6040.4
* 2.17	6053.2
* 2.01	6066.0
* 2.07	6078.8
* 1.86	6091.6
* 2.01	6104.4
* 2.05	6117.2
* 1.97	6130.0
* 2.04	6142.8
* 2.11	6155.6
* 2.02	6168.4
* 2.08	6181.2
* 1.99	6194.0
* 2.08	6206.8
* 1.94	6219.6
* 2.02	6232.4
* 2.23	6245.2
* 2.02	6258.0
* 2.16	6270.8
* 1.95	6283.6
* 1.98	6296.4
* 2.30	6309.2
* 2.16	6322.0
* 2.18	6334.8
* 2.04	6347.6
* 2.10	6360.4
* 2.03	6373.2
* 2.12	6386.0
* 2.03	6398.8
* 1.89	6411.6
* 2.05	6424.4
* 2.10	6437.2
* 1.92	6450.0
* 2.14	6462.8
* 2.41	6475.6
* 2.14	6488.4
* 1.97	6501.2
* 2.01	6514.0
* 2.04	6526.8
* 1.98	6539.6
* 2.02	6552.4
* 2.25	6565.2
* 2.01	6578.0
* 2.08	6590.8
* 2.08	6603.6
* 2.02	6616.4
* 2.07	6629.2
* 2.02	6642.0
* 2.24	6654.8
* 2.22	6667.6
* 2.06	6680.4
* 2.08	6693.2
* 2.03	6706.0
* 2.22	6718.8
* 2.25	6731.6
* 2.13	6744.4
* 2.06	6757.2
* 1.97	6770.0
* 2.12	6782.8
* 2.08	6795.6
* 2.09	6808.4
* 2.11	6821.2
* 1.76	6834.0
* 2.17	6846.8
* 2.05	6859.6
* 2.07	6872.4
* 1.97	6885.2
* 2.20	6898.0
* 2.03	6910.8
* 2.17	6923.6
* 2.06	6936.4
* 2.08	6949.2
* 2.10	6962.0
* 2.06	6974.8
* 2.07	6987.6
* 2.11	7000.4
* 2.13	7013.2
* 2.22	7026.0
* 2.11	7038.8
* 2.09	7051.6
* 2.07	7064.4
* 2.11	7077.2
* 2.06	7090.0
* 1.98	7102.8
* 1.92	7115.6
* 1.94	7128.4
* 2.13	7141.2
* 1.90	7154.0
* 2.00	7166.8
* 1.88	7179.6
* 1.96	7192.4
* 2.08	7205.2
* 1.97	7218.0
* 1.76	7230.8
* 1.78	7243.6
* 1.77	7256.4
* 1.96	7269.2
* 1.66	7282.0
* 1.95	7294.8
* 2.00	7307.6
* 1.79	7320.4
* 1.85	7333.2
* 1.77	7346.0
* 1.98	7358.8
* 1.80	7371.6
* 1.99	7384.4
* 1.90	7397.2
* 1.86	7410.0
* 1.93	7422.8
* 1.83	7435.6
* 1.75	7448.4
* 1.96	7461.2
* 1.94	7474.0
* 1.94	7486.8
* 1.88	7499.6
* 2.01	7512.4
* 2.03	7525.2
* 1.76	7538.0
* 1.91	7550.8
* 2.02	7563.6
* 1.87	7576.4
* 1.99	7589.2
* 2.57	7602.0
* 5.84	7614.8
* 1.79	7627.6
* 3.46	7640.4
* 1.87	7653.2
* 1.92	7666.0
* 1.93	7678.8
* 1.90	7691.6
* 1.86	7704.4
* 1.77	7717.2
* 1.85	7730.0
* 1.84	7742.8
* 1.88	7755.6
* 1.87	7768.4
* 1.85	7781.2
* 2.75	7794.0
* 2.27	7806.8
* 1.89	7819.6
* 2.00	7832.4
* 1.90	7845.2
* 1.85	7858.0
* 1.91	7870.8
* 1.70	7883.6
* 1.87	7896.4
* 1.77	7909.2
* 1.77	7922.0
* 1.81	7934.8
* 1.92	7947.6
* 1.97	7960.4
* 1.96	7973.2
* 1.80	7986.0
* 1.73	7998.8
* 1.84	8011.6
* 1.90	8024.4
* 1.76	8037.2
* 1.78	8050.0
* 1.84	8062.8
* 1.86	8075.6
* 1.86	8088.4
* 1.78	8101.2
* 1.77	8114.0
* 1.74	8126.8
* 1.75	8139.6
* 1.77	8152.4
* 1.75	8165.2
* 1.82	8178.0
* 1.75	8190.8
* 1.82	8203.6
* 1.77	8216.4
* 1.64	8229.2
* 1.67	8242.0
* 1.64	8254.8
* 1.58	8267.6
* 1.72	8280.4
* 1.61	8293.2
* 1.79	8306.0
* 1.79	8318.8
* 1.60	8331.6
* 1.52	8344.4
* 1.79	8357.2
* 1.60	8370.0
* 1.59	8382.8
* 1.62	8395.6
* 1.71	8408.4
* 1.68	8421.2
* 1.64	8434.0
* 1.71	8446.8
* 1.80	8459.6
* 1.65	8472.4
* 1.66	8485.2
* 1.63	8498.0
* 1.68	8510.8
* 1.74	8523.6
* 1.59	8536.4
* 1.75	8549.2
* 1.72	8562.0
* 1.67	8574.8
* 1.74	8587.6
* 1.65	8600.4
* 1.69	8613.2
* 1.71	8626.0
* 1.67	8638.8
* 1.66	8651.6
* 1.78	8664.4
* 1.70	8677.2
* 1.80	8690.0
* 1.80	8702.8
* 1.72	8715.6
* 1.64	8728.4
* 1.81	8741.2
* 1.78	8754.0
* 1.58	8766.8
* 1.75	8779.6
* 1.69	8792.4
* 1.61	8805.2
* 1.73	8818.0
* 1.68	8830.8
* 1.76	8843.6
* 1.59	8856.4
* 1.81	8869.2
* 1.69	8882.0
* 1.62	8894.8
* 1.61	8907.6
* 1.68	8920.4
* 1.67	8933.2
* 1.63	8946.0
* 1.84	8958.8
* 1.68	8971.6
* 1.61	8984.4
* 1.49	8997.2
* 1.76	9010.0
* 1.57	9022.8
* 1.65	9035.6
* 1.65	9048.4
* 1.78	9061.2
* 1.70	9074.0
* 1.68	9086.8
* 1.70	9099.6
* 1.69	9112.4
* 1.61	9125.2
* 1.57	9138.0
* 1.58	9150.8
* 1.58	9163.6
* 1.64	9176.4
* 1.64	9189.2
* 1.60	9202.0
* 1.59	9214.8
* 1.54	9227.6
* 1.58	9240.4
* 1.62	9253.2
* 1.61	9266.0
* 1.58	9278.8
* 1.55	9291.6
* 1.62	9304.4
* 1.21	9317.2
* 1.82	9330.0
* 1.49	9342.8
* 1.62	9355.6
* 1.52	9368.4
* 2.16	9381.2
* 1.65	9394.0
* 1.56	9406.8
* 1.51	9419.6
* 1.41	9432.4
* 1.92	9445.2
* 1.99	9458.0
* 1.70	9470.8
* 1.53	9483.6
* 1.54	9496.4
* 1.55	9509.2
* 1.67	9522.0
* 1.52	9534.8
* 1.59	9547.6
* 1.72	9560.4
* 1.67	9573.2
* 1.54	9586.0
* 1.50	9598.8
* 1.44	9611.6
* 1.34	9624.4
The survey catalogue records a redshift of 0.16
